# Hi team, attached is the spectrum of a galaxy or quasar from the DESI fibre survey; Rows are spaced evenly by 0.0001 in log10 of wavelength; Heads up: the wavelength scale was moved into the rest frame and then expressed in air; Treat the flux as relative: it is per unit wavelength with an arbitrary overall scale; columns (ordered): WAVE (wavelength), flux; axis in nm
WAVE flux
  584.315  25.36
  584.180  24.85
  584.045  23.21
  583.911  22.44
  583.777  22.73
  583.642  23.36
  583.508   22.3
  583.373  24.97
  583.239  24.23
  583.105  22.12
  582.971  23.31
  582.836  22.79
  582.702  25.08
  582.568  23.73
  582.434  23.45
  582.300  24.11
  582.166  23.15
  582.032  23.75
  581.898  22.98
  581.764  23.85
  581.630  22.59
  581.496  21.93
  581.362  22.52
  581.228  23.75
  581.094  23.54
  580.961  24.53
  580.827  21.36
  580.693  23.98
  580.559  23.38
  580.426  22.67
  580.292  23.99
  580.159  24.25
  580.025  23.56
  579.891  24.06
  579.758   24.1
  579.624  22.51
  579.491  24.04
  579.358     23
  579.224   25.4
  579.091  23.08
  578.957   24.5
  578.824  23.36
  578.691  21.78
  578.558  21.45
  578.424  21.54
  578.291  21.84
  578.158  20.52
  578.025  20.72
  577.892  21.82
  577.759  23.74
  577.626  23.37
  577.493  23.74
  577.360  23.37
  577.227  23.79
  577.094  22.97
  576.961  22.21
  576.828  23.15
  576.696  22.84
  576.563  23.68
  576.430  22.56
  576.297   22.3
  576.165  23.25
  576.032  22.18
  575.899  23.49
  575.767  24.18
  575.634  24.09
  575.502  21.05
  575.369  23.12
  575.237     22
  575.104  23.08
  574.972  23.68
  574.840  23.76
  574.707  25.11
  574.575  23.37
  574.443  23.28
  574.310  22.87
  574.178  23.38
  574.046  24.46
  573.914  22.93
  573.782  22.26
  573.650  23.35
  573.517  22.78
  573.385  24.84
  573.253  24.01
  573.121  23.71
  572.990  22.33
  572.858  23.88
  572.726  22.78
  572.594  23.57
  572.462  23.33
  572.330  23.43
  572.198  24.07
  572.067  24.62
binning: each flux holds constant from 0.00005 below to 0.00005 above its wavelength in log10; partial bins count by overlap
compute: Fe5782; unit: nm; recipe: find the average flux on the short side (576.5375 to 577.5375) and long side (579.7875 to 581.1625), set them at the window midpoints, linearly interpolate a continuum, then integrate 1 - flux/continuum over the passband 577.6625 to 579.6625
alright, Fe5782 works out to 0.06 nm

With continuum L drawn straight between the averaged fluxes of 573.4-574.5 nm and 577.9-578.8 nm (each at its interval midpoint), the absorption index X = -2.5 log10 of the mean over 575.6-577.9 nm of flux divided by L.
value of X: -0.05 mag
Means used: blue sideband 23.2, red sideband 21.4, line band 23.2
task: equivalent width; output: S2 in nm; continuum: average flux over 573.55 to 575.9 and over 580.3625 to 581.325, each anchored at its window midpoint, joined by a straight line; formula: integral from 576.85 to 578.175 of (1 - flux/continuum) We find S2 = 0.033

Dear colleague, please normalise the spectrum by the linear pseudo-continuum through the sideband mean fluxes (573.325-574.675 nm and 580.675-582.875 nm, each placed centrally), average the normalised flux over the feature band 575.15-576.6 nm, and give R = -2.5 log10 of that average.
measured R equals 0.02 mag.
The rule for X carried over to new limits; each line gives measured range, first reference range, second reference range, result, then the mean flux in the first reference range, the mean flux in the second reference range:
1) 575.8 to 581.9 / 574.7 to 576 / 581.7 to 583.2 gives 0.02 mag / 23.2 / 23.5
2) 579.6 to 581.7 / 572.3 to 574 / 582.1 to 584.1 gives 0.00 mag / 23.3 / 23.4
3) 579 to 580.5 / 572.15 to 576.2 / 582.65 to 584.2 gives -0.02 mag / 23.3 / 23.4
